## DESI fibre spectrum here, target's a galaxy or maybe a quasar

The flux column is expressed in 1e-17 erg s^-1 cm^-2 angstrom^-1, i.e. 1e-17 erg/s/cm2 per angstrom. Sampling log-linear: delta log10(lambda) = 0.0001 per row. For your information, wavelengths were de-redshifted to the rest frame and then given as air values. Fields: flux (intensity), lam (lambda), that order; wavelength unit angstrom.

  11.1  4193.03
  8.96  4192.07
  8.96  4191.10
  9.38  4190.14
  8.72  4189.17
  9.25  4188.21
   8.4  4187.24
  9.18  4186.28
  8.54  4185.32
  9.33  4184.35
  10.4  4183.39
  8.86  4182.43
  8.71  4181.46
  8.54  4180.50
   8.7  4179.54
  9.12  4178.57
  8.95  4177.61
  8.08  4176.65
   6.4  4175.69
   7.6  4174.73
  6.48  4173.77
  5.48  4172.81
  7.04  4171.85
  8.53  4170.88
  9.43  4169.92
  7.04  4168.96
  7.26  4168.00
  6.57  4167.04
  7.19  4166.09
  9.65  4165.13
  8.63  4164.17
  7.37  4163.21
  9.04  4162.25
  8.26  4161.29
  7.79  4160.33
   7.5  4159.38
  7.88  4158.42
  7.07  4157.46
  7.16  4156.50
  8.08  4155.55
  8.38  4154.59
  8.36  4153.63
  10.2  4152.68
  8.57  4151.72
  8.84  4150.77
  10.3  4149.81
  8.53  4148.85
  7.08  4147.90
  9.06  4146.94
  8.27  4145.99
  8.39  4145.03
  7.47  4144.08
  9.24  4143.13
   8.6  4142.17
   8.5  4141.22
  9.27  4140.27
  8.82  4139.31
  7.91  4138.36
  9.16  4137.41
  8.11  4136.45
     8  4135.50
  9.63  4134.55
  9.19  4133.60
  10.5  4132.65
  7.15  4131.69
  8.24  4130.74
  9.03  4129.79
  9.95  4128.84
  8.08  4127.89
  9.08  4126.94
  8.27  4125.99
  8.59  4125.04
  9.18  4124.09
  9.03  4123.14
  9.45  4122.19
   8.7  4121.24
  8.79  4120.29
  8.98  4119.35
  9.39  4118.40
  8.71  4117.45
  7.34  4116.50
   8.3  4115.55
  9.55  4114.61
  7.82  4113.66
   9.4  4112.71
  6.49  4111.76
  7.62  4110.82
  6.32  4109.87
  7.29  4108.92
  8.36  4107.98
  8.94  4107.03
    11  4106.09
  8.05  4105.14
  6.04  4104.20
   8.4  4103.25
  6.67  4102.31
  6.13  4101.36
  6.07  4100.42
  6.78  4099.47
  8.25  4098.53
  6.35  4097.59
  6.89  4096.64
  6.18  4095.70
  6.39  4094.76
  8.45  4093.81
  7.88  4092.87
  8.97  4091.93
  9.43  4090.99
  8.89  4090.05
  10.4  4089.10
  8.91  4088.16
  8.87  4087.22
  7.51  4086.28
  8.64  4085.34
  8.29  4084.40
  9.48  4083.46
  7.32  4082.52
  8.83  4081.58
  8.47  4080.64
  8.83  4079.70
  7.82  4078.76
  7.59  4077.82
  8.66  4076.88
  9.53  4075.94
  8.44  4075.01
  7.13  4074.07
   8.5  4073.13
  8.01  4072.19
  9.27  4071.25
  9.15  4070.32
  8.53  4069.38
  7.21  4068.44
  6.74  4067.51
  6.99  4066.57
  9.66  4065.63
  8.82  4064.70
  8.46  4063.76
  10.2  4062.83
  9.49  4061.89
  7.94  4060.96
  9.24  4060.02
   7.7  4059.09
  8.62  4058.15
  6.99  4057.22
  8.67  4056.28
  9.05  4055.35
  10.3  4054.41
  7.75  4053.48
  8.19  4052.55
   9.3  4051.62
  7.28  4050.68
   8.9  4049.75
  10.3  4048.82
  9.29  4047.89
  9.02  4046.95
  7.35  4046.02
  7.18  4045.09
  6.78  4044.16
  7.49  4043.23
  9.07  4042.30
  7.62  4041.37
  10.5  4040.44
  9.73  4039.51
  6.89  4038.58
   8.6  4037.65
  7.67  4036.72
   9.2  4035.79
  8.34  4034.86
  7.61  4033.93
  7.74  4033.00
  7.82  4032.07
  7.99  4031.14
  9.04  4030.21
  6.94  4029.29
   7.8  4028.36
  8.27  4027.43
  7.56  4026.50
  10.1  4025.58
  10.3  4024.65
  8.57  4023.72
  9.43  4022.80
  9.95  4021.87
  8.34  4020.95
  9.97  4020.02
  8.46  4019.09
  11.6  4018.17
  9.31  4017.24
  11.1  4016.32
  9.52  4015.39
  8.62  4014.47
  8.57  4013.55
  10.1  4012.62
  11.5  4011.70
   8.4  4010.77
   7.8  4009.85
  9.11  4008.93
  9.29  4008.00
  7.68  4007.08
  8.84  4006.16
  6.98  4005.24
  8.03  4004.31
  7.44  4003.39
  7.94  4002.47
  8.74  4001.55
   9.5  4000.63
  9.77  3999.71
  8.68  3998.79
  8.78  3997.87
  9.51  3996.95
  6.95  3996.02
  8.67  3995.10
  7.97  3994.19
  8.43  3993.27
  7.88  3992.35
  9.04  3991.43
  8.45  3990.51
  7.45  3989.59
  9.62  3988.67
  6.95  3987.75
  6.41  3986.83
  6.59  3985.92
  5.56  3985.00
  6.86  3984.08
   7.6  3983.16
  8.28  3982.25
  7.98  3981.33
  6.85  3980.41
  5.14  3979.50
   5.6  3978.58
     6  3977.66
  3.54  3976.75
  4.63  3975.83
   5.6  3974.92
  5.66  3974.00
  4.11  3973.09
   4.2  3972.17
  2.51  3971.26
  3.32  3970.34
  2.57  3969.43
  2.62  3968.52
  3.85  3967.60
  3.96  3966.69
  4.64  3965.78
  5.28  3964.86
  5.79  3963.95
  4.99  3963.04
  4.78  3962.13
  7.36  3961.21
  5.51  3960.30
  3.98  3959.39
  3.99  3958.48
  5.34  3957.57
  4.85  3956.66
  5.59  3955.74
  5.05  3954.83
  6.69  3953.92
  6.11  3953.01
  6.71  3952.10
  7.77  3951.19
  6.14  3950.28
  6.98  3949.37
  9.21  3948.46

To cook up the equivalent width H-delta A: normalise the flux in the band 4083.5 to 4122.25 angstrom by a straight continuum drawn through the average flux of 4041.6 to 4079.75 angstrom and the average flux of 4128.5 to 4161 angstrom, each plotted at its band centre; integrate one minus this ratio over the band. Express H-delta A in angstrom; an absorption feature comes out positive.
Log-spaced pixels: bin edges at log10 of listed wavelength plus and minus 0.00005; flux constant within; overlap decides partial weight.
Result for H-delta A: 1.8 angstrom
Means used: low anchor 8.42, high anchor 8.53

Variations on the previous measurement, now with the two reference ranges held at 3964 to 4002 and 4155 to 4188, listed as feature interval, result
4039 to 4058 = -4.06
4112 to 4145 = -4.35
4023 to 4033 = -2.30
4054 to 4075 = -3.84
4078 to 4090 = -2.07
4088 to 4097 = -1.01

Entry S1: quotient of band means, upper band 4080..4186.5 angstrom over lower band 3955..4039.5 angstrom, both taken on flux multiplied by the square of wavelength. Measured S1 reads 1.20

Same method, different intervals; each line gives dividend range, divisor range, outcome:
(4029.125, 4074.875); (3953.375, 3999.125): 1.44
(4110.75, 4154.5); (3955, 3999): 1.56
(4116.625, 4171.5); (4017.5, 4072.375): 1.04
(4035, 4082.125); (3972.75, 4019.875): 1.10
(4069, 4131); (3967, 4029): 1.14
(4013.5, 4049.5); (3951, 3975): 1.85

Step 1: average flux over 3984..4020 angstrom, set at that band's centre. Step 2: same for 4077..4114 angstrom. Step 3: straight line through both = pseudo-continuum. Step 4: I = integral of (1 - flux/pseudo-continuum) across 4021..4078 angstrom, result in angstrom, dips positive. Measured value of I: -1.5 angstrom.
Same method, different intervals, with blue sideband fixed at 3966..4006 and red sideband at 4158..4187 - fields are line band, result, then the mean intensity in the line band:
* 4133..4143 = -1.2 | 8.76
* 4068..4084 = -2.2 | 8.4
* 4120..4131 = -1.6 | 8.88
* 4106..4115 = -0.6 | 8.15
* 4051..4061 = -1.8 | 8.52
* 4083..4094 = -2.0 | 8.82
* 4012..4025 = -5.0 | 9.58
